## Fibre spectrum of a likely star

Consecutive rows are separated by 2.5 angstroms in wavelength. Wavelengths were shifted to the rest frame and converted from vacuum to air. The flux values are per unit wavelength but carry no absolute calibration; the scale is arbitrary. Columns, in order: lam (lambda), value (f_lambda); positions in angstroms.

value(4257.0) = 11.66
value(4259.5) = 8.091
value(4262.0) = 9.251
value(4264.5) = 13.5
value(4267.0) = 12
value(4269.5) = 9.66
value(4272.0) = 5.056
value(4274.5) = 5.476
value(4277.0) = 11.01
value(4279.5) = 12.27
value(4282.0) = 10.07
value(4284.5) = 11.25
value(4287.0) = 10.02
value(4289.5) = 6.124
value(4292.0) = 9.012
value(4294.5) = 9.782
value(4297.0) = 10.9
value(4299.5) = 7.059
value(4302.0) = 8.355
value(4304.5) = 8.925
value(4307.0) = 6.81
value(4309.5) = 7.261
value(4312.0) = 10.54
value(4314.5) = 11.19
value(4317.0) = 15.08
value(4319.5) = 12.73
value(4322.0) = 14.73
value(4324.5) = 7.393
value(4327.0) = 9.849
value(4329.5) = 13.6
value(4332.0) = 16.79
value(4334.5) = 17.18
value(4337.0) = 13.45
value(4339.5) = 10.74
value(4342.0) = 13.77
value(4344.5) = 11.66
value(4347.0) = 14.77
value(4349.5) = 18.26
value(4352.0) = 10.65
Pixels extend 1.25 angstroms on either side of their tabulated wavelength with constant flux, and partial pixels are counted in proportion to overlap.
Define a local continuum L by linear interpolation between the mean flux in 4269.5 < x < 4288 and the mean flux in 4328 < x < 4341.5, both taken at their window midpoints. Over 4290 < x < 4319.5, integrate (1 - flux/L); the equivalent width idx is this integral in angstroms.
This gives 5.2 angstroms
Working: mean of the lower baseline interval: 9.32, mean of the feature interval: 9.59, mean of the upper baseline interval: 14.2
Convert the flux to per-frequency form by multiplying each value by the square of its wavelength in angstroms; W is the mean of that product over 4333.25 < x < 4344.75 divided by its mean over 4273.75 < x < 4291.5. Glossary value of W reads 1.5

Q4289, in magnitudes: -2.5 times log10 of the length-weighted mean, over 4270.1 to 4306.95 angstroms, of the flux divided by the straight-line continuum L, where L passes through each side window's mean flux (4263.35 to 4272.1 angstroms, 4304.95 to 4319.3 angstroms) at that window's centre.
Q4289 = 0.18 mag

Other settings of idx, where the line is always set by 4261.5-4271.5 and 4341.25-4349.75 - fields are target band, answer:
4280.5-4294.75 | 2.8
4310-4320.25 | 0.7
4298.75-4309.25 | 3.9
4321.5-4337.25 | 0.4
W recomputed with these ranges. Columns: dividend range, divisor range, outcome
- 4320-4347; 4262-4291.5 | 1.38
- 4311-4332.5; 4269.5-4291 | 1.40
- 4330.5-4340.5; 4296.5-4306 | 1.73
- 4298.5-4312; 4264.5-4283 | 0.84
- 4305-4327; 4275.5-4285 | 0.98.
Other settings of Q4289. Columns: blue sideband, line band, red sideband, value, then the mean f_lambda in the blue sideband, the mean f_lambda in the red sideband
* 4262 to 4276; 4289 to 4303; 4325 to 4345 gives 0.241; 9.18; 13.2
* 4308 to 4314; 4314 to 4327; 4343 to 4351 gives -0.152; 9.1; 14.7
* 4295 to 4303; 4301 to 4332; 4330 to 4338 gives 0.142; 8.88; 15.7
